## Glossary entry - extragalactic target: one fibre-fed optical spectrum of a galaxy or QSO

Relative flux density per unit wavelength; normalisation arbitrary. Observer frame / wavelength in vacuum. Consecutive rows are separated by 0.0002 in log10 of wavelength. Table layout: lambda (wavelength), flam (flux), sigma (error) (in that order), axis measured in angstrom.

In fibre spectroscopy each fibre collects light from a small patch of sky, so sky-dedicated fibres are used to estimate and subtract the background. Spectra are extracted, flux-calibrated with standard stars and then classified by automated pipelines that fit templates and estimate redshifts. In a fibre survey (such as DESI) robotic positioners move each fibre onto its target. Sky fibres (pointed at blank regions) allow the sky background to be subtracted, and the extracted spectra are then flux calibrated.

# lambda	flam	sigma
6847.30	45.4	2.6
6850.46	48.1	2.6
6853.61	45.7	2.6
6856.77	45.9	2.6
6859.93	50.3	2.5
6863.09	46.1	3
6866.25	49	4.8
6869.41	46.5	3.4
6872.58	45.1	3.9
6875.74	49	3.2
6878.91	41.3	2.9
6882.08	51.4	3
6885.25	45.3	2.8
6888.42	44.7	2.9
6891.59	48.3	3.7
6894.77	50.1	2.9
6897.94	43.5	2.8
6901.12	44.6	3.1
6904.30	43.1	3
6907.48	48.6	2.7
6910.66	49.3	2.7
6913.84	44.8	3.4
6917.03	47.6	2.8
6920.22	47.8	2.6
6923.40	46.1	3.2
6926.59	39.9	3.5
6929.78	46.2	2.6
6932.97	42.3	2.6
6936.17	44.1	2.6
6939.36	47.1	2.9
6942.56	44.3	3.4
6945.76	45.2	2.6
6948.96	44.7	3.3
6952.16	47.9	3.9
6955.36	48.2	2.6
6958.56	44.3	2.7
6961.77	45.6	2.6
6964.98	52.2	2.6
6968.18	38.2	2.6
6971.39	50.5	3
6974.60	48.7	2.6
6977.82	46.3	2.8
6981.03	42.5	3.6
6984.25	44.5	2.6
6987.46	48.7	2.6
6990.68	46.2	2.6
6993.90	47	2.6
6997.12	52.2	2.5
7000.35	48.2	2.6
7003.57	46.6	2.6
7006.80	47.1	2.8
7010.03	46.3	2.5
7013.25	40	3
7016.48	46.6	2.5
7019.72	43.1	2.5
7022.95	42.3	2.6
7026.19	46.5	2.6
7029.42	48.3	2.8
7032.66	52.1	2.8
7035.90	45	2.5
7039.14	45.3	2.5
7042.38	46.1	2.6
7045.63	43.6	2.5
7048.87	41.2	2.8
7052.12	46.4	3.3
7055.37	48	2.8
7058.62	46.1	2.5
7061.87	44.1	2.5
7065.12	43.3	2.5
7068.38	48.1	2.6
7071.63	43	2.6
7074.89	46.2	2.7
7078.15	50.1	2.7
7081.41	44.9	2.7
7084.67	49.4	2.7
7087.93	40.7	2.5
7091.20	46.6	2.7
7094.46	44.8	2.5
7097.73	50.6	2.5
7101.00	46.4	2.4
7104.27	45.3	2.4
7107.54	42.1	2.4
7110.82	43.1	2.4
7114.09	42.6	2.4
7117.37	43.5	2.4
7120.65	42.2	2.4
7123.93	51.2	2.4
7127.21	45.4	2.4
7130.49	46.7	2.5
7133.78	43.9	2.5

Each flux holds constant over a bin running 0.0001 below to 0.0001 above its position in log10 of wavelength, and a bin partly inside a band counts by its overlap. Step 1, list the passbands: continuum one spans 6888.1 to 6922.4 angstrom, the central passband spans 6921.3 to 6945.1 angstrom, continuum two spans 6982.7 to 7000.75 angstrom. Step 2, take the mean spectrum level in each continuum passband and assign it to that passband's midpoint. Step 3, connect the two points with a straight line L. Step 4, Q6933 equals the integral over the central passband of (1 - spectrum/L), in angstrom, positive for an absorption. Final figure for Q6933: 1.3 angstrom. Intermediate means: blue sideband 46.6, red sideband 47.8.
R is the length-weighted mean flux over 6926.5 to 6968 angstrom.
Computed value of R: 45.5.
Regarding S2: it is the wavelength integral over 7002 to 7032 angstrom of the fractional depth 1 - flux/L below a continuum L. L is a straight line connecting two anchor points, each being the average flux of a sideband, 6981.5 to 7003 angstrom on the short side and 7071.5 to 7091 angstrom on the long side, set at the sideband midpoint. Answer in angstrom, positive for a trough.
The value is 1.0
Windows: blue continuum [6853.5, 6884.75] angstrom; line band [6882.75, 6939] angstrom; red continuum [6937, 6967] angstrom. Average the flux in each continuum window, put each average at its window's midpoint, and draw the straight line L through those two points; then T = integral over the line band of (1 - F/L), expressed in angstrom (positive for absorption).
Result 1.1 angstrom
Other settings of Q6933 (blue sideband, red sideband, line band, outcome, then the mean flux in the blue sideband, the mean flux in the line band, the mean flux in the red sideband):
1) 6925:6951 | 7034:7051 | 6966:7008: -2.3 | 44.3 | 46.7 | 44.4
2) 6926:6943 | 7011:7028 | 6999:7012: -0.9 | 44.2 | 46.9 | 43.9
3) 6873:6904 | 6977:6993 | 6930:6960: 0.4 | 46.3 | 45.4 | 45.7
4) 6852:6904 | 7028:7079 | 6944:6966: -0.2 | 46.6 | 46.7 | 46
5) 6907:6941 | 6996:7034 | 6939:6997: -0.3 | 45.7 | 46.4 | 46.5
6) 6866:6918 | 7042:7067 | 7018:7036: -0.5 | 46.5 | 46.3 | 44.8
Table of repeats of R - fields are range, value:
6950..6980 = 46.8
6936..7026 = 46.1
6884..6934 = 45.8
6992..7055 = 46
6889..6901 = 46.8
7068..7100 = 46.4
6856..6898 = 47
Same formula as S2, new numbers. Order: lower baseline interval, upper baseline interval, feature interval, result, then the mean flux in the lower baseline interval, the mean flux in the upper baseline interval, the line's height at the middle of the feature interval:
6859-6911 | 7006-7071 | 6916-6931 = 0.32 angstrom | 46.7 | 45.4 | 46.4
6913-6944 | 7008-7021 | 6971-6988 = -0.77 angstrom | 45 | 44.1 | 44.5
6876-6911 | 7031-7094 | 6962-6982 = -0.16 angstrom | 46.4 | 45.8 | 46.1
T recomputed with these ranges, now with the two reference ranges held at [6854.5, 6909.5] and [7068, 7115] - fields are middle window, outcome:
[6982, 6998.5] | -0.5 angstrom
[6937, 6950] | 0.3 angstrom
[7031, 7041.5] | -0.3 angstrom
